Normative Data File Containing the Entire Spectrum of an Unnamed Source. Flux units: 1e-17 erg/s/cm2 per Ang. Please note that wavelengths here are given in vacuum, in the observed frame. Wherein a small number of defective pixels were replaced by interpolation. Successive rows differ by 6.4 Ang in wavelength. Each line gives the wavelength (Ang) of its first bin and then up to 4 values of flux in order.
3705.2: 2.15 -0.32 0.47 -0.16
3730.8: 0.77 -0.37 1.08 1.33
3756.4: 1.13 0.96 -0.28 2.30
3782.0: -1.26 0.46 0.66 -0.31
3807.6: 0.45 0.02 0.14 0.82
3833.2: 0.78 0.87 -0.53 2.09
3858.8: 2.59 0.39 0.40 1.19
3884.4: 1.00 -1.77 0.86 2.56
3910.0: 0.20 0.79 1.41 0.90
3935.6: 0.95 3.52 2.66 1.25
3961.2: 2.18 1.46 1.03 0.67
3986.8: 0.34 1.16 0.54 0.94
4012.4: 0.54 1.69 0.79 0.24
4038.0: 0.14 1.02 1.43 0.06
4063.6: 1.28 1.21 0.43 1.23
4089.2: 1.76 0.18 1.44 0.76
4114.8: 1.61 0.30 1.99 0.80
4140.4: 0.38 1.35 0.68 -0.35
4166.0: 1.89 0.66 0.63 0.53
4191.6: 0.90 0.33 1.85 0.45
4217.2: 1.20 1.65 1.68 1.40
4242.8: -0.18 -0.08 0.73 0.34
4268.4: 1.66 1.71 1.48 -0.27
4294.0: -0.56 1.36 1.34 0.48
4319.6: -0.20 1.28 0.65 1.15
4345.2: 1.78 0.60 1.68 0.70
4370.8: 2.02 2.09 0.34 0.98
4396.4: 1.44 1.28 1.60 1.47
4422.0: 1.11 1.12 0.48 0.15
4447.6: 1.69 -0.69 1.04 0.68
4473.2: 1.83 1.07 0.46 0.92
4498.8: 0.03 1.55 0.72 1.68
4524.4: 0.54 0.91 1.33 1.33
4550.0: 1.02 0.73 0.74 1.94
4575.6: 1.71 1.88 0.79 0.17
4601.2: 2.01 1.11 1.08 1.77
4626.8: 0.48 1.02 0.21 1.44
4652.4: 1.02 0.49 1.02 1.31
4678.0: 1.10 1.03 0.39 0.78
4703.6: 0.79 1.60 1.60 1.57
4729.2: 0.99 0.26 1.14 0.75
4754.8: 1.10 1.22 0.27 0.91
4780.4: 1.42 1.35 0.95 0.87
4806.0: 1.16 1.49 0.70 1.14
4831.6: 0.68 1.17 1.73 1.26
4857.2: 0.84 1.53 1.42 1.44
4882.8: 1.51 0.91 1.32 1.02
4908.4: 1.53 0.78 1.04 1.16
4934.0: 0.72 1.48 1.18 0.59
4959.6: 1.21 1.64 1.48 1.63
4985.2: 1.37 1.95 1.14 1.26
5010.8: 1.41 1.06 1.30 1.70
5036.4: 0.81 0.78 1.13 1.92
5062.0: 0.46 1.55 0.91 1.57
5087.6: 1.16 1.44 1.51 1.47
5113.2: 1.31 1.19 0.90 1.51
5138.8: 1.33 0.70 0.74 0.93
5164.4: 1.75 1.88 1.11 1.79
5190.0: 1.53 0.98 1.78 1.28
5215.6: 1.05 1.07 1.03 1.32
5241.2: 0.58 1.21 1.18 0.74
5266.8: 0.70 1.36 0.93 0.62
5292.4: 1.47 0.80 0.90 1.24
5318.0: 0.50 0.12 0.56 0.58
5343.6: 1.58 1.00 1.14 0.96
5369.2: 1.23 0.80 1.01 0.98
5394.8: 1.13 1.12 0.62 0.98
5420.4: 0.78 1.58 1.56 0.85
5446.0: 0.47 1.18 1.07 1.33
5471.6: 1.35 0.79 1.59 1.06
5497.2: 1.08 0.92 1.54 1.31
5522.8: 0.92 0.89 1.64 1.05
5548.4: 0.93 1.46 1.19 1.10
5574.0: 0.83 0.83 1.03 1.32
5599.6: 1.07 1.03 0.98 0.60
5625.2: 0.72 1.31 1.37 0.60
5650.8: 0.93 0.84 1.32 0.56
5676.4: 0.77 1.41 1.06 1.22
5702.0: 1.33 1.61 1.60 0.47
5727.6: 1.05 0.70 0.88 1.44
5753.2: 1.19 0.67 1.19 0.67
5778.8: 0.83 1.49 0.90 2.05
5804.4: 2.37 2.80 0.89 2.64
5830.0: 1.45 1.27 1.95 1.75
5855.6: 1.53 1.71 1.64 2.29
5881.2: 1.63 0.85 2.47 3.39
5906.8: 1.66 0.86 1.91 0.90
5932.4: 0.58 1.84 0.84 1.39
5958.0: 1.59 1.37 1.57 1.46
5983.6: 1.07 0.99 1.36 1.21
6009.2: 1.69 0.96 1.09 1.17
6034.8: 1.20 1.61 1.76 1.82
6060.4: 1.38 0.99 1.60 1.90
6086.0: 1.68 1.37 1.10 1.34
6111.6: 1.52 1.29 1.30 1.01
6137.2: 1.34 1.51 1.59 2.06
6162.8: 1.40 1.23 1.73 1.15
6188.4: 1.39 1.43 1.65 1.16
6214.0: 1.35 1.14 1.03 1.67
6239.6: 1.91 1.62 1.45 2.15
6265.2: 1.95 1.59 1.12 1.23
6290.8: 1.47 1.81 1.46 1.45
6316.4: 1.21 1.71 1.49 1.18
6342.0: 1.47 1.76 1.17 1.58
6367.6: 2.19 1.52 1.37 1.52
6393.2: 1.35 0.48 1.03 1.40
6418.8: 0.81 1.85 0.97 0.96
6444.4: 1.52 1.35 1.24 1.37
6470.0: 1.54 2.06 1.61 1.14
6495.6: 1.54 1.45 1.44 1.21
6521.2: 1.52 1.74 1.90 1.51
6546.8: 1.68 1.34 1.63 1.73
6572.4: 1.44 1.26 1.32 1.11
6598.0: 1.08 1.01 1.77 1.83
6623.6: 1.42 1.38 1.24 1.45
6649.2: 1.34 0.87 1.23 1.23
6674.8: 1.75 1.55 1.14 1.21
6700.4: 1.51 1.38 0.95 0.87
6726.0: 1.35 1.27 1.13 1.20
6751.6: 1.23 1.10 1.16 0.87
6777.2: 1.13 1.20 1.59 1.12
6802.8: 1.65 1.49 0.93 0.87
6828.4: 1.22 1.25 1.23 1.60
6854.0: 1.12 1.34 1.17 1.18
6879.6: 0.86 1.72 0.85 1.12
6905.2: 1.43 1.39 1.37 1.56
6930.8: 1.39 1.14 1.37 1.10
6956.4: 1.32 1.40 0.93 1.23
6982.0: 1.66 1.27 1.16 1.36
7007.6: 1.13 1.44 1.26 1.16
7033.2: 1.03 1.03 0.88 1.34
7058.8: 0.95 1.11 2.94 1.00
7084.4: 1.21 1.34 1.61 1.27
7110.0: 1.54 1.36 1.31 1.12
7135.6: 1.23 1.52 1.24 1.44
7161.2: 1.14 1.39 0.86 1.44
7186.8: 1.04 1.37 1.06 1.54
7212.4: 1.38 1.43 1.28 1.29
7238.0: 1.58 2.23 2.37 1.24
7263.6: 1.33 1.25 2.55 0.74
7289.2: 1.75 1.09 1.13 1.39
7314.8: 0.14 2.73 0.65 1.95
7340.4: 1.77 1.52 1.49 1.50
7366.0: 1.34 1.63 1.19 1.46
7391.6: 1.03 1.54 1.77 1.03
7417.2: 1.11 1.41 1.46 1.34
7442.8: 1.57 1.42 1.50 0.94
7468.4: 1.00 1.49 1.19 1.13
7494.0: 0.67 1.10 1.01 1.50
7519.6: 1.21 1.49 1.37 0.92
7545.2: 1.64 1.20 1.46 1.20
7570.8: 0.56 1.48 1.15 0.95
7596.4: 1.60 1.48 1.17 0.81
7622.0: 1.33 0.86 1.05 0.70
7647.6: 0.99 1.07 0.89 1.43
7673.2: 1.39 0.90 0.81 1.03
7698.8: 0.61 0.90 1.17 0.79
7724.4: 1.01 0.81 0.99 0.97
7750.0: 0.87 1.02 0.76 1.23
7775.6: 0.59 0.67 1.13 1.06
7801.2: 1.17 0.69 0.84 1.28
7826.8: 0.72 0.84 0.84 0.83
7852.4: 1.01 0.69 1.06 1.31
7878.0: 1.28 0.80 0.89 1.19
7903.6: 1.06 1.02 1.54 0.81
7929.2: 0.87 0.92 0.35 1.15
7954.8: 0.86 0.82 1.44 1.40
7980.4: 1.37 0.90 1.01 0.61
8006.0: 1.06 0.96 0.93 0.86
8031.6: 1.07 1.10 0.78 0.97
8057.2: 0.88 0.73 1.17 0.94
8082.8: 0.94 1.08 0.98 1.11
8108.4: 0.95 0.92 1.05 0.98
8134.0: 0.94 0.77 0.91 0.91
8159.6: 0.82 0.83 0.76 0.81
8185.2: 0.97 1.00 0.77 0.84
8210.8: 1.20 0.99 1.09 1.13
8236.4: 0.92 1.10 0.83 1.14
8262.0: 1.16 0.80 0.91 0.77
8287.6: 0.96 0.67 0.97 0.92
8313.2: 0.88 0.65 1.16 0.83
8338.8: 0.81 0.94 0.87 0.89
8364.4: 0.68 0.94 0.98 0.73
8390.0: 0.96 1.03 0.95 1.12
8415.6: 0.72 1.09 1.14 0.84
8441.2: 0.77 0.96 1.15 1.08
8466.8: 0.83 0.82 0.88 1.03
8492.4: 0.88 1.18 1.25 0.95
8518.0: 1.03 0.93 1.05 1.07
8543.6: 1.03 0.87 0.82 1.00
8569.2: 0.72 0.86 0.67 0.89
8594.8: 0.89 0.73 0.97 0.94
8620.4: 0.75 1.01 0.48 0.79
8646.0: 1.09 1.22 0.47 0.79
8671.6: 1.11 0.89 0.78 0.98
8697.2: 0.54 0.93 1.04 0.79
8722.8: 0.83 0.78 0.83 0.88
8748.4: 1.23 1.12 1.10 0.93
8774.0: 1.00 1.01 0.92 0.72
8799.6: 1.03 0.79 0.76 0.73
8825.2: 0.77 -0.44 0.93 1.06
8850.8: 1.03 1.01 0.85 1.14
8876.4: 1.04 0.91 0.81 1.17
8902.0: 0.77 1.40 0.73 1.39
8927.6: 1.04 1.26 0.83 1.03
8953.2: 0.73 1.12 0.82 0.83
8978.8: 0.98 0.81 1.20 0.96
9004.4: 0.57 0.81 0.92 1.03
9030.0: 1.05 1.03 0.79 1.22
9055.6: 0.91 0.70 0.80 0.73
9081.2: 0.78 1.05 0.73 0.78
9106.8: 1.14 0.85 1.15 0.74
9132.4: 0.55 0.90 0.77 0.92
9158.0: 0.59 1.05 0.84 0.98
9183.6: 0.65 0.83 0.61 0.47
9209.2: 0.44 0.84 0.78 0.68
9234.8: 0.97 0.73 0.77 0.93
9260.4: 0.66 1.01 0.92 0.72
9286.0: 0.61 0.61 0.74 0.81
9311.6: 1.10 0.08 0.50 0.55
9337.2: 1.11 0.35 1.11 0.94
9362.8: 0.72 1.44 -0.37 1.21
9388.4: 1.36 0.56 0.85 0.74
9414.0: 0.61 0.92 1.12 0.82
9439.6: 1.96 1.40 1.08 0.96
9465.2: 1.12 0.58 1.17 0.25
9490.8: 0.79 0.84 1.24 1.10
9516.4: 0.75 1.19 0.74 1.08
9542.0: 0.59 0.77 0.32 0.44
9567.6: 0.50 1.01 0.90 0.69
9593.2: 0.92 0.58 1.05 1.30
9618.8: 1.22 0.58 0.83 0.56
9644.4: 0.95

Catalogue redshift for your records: 0.08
